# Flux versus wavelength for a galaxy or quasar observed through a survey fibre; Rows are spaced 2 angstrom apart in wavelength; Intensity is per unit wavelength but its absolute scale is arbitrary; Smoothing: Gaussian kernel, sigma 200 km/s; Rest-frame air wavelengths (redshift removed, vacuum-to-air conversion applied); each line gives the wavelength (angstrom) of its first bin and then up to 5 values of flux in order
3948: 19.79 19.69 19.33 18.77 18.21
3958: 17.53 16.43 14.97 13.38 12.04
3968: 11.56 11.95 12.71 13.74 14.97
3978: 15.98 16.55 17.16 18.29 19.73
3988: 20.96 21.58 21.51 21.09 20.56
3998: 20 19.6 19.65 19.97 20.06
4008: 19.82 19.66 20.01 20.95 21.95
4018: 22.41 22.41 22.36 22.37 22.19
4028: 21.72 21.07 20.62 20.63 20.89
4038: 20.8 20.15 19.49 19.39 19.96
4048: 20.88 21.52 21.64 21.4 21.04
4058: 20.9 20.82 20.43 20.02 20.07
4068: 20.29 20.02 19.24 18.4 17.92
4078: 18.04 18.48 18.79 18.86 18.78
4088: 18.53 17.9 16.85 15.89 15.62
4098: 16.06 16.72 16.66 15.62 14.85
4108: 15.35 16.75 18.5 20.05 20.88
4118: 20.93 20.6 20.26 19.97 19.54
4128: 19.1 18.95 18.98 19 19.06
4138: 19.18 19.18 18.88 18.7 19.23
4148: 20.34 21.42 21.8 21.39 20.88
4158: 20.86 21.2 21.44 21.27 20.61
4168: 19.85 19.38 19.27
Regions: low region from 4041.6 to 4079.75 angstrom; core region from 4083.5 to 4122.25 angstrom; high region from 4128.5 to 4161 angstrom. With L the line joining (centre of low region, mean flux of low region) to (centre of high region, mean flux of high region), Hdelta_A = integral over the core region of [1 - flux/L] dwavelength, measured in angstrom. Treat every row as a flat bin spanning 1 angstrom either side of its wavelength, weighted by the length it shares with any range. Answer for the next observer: 4.40 angstrom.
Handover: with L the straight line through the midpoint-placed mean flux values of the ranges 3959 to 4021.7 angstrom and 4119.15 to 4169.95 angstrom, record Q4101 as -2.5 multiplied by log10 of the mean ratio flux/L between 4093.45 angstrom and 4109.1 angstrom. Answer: 0.23 mag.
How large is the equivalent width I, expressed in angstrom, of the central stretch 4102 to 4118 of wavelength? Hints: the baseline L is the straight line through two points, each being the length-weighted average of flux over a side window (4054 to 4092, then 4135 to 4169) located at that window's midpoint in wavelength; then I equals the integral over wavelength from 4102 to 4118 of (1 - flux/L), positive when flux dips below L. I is 1.8 angstrom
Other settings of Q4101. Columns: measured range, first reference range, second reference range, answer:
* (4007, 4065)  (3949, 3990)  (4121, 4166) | -0.18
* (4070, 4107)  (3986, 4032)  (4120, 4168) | 0.17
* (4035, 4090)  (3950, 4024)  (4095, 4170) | -0.06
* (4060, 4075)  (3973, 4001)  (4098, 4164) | -0.05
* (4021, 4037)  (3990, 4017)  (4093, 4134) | -0.08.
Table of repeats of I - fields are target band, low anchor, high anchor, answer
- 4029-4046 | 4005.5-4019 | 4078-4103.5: -0.6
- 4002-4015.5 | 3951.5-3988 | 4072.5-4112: -3.2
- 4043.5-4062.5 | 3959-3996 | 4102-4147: -3.4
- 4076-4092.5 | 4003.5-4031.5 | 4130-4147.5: 1.4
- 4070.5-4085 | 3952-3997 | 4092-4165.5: -0.2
